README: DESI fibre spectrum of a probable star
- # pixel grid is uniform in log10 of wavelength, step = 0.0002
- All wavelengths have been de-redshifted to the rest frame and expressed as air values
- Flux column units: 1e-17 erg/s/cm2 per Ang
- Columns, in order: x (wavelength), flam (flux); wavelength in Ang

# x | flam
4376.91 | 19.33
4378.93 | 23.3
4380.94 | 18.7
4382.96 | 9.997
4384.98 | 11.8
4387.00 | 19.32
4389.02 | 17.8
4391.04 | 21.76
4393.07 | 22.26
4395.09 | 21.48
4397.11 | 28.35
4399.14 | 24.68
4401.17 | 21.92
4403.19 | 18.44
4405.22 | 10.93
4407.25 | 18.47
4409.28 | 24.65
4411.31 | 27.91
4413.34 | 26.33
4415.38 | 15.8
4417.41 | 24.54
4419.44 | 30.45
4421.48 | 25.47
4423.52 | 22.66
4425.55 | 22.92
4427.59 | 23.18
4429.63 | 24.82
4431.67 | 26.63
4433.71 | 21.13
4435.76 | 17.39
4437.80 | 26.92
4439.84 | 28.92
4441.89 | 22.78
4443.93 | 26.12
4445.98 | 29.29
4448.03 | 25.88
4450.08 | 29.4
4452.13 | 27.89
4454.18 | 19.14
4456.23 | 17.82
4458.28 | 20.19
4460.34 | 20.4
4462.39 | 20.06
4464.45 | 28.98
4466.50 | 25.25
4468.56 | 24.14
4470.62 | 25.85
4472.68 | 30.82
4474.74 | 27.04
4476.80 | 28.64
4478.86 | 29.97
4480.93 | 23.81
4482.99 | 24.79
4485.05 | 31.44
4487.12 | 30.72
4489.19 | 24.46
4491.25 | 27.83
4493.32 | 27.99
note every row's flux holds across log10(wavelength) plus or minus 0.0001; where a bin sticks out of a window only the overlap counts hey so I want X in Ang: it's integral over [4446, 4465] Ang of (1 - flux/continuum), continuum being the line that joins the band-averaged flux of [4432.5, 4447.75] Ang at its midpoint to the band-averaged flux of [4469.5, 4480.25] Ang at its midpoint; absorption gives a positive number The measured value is 2.0 Ang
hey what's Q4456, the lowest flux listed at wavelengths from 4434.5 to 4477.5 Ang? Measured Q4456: 17.39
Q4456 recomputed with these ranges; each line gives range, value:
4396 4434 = 10.93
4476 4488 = 23.81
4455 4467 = 17.82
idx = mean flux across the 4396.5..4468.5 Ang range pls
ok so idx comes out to 23.6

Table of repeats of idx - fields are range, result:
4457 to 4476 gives 24.7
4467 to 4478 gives 27.2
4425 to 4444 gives 24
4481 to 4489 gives 27.9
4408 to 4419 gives 24.1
